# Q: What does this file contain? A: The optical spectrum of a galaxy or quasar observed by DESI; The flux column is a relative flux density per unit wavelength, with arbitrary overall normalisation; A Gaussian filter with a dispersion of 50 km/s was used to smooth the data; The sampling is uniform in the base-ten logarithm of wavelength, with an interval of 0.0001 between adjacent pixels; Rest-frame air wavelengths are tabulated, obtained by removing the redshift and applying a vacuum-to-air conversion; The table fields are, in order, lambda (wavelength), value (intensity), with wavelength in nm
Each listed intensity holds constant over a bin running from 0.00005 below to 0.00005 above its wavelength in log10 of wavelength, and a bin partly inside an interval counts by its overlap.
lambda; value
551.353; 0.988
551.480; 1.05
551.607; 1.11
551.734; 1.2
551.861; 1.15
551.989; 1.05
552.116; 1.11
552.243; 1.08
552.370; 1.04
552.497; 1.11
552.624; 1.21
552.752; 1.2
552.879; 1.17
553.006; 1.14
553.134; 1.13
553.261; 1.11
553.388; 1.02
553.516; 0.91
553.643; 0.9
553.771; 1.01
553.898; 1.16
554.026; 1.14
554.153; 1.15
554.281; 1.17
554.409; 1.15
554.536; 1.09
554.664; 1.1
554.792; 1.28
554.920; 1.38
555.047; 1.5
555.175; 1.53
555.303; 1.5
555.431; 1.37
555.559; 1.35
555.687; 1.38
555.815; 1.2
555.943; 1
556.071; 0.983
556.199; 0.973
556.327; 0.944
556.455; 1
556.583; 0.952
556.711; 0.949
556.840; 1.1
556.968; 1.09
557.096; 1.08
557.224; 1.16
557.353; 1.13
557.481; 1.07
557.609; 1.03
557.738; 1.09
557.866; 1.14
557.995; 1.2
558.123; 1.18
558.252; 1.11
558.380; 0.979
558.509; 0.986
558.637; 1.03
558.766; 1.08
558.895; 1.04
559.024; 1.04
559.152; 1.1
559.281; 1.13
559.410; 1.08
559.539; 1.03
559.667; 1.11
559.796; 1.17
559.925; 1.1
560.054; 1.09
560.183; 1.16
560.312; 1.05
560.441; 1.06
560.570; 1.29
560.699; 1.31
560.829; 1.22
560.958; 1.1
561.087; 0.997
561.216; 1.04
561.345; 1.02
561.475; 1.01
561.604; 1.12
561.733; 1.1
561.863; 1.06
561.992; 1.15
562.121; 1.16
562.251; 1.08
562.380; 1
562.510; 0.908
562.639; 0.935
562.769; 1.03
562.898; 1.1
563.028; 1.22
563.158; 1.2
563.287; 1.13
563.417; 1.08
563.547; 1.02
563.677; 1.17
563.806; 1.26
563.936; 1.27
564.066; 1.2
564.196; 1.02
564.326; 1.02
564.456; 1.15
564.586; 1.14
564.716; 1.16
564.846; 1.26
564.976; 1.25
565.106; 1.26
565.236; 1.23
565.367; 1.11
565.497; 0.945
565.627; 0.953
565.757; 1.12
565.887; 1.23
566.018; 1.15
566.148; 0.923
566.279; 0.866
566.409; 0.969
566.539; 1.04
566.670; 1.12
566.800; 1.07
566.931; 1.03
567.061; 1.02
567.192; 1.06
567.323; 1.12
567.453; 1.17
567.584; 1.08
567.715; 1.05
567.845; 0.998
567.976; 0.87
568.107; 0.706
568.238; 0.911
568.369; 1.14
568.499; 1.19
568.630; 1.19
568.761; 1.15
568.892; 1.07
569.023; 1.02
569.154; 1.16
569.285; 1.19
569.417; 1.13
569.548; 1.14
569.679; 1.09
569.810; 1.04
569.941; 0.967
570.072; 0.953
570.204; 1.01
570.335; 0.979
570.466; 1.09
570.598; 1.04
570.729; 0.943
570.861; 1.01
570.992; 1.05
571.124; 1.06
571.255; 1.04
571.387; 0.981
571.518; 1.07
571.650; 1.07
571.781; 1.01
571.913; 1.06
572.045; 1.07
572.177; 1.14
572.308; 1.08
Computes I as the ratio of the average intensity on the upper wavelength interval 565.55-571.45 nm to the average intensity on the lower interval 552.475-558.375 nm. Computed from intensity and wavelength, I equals 0.9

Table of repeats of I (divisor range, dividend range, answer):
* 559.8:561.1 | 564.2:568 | 0.95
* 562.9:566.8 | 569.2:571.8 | 0.93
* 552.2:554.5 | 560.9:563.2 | 0.97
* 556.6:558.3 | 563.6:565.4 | 1.07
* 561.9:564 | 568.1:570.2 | 0.97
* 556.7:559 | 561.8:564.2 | 1.02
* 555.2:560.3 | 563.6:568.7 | 0.98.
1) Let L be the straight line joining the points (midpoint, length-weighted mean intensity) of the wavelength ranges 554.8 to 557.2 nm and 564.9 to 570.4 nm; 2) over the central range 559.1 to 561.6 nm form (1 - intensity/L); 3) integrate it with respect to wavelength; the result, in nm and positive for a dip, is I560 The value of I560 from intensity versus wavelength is 0.066 nm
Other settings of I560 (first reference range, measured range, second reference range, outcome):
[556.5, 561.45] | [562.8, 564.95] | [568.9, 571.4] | -0.16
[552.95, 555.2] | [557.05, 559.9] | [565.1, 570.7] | 0.08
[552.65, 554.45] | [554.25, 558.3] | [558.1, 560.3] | -0.27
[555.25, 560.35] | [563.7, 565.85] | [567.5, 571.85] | -0.16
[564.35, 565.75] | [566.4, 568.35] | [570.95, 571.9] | 0.15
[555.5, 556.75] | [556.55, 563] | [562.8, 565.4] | 0.17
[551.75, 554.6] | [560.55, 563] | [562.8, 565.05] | 0.13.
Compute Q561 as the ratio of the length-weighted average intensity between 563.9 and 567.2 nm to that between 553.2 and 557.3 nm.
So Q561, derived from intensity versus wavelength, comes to 0.96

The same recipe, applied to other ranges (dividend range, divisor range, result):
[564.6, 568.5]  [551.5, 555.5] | 0.91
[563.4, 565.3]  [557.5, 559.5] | 1.08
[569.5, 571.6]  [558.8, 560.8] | 0.92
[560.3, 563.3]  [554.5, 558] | 0.94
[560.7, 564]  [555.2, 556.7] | 0.95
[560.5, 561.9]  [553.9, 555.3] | 0.89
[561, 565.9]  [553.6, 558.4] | 0.96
